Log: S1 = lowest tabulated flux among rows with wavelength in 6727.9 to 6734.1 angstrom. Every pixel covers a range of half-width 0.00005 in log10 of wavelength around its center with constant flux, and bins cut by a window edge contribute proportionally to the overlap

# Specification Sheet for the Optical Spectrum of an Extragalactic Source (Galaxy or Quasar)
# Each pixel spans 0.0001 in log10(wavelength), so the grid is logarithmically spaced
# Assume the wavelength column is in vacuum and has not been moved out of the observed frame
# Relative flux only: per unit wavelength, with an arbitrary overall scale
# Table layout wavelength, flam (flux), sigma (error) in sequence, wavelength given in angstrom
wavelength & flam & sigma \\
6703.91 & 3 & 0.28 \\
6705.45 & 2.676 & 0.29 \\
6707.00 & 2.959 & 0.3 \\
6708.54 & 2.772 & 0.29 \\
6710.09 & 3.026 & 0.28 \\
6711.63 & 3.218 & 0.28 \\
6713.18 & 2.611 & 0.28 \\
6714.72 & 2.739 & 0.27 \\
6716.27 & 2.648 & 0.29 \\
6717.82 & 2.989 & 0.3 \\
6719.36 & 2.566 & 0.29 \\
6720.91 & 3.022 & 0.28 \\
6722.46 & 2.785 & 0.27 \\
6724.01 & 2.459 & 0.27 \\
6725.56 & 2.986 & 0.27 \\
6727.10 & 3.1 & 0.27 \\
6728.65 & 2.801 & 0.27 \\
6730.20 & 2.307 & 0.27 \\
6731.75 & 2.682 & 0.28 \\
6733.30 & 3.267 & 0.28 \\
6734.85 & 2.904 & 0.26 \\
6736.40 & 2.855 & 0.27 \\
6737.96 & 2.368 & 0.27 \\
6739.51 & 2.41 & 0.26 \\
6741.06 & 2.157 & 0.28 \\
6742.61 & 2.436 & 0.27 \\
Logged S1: 2.307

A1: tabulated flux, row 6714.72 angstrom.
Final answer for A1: 2.739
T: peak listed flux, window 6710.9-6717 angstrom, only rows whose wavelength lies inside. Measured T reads 3.218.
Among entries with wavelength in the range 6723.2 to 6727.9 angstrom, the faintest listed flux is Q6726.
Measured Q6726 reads 2.459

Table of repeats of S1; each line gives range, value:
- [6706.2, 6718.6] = 2.611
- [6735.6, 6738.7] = 2.368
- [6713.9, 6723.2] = 2.566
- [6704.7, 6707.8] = 2.676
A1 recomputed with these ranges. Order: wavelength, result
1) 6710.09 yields 3.026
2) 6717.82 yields 2.989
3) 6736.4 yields 2.855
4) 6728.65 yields 2.801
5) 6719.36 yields 2.566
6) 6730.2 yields 2.307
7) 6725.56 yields 2.986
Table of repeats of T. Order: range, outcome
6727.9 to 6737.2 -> 3.267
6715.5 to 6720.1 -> 2.989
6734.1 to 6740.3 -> 2.904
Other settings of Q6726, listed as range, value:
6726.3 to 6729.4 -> 2.801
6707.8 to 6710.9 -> 2.772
